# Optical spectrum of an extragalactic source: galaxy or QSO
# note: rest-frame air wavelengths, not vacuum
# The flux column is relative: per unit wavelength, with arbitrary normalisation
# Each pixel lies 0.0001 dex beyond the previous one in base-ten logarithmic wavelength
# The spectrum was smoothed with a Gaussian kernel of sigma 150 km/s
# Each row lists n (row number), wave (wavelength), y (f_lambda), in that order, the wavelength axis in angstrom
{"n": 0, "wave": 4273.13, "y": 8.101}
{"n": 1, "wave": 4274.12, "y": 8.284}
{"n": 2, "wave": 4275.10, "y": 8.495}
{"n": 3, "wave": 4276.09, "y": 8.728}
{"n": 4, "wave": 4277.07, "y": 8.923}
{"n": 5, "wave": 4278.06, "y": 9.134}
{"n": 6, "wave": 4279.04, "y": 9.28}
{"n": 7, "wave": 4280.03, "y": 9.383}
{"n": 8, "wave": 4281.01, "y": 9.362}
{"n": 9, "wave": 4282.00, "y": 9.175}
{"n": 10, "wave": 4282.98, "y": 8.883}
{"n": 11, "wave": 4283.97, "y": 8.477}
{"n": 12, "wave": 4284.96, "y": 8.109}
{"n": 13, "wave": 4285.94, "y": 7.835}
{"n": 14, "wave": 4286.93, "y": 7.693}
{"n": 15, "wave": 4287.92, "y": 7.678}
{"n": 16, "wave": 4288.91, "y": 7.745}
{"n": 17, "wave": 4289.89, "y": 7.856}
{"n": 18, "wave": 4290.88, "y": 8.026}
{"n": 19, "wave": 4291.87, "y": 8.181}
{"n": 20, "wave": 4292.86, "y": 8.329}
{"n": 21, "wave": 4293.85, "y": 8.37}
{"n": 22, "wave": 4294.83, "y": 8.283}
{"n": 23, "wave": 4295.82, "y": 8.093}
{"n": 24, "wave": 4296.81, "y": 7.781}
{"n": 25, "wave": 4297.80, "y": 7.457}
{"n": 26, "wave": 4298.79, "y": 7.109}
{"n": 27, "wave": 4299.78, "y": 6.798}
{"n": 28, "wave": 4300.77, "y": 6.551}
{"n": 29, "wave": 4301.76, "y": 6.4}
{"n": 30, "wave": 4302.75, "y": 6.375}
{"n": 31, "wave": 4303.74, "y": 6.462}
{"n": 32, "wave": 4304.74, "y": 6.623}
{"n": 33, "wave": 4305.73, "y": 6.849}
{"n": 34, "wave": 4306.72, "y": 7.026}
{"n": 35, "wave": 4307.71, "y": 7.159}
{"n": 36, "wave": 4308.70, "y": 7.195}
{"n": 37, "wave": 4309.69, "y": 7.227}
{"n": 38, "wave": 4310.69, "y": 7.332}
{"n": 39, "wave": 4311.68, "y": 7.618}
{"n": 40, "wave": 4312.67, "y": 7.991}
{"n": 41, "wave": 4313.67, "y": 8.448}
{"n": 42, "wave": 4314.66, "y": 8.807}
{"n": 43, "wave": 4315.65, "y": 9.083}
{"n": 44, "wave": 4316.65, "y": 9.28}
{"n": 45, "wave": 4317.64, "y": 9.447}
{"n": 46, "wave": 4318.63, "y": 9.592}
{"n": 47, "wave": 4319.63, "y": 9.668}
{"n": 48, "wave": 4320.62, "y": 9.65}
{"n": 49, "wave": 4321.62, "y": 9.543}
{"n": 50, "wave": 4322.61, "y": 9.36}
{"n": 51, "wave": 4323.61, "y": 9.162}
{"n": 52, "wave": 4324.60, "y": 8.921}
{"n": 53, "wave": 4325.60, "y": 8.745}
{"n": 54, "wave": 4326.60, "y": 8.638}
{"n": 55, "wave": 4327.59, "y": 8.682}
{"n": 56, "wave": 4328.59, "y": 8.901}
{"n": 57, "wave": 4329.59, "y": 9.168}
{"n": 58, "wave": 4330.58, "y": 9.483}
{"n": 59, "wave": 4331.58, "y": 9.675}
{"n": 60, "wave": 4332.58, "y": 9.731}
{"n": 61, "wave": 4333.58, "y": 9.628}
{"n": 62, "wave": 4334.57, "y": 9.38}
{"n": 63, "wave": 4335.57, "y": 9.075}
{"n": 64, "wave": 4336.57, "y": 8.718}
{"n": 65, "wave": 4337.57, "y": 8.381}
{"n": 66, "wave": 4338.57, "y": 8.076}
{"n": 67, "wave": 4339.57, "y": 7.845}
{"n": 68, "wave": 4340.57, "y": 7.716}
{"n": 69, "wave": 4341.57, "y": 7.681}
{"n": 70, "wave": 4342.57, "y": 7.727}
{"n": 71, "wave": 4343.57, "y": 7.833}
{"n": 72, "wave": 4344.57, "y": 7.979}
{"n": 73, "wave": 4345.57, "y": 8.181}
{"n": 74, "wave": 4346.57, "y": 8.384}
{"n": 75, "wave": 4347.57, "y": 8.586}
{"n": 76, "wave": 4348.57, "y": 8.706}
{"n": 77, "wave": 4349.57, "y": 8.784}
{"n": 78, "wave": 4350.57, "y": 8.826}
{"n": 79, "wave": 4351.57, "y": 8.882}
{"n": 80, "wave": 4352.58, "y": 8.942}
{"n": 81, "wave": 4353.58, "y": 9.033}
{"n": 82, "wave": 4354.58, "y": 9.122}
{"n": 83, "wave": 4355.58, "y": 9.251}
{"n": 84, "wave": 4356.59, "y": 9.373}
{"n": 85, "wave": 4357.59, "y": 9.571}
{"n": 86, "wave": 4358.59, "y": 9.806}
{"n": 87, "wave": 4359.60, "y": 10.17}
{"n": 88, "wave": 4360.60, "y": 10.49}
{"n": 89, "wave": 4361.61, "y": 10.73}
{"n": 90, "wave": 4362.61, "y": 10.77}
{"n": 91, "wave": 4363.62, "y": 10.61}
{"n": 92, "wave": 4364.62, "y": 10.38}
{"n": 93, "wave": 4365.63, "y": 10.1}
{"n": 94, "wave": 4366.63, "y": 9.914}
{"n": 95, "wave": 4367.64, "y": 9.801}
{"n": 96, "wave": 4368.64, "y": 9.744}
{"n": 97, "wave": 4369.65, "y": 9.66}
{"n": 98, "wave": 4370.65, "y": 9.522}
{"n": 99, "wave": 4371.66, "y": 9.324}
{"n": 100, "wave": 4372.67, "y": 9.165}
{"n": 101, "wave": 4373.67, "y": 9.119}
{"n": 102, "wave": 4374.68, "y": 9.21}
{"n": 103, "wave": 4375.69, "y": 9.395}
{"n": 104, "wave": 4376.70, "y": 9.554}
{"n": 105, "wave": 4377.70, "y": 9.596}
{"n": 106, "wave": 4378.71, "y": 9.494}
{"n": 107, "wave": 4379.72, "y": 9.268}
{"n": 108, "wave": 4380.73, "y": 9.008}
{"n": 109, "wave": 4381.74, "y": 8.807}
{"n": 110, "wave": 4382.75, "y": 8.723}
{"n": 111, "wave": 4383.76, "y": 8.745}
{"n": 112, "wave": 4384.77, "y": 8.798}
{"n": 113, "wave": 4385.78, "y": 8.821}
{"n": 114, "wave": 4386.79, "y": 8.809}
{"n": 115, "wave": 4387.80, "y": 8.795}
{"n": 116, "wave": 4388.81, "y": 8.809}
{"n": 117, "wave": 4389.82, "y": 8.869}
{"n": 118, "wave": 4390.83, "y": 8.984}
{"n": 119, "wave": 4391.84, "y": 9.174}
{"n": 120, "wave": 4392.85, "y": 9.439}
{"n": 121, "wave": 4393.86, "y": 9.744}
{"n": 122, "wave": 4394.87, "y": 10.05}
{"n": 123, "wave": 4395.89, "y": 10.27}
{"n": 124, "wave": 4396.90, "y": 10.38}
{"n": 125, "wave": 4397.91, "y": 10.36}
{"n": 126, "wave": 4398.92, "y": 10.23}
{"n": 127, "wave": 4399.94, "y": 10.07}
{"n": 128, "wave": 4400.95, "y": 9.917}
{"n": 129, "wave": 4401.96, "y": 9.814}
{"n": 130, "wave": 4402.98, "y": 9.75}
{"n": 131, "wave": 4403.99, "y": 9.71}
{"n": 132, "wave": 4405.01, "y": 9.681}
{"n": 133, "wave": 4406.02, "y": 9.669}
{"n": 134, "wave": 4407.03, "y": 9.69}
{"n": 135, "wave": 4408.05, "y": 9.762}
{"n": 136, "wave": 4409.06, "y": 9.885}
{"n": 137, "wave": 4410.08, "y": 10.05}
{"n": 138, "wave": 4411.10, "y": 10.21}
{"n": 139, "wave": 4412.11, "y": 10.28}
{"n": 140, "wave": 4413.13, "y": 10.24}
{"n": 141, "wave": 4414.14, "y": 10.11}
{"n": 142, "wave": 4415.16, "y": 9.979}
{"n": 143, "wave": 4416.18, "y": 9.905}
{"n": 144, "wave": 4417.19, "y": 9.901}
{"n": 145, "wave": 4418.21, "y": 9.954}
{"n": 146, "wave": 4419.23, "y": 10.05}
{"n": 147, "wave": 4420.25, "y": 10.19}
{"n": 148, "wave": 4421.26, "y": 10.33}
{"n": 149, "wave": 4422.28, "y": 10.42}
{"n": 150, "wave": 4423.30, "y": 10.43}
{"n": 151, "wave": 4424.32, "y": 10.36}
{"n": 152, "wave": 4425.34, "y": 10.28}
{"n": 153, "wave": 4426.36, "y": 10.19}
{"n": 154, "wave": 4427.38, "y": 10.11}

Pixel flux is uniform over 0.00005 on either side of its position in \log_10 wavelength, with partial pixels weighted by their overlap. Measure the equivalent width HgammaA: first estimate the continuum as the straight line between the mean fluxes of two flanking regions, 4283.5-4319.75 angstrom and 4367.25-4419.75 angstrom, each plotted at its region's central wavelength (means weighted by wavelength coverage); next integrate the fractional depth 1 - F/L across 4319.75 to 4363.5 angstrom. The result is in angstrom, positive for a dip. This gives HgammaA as -2.3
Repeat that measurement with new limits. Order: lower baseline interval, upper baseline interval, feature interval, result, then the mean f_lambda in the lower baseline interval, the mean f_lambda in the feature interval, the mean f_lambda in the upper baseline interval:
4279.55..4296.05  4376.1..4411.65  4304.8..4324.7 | 0.5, 8.33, 8.42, 9.51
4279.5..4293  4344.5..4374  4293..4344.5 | 3.5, 8.34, 8.25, 9.46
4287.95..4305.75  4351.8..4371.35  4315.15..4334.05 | -1.9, 7.43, 9.28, 9.82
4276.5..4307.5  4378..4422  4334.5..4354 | 0.7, 7.87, 8.41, 9.65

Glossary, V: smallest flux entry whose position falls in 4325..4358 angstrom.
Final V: 7.681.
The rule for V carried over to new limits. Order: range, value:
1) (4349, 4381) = 8.784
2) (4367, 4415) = 8.723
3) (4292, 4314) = 6.375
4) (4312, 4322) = 7.991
